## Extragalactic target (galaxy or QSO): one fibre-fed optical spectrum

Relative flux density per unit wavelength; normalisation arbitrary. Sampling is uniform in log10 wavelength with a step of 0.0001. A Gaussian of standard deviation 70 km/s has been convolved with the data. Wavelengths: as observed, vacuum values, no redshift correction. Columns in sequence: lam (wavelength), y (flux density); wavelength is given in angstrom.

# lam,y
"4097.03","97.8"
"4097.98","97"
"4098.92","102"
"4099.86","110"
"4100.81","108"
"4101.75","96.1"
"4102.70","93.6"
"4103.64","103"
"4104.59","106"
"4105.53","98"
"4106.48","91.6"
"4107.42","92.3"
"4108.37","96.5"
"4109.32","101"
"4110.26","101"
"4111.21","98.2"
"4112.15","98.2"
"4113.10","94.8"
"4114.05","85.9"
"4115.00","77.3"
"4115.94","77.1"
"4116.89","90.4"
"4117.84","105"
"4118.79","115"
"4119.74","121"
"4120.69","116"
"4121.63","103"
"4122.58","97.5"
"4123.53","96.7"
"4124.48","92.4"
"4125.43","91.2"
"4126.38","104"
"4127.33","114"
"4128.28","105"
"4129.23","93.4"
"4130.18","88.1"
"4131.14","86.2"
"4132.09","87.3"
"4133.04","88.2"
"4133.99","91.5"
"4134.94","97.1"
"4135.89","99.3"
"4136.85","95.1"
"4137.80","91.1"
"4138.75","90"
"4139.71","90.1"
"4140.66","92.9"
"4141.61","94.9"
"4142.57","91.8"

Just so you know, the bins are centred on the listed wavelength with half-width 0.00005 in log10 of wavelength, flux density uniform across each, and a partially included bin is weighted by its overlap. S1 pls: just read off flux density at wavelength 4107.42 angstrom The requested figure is 92.3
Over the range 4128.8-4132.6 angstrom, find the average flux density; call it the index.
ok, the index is 88.6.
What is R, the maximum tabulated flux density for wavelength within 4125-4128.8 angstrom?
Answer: 114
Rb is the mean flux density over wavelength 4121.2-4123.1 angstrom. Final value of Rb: 100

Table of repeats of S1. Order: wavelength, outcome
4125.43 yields 91.2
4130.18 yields 88.1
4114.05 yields 85.9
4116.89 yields 90.4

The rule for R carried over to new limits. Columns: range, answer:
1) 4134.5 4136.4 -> 99.3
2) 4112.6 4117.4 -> 94.8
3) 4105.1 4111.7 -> 101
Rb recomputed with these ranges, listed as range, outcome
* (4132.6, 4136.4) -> 94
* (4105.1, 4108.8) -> 94.5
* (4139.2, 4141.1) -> 91.3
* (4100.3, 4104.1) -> 100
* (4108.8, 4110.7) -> 101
